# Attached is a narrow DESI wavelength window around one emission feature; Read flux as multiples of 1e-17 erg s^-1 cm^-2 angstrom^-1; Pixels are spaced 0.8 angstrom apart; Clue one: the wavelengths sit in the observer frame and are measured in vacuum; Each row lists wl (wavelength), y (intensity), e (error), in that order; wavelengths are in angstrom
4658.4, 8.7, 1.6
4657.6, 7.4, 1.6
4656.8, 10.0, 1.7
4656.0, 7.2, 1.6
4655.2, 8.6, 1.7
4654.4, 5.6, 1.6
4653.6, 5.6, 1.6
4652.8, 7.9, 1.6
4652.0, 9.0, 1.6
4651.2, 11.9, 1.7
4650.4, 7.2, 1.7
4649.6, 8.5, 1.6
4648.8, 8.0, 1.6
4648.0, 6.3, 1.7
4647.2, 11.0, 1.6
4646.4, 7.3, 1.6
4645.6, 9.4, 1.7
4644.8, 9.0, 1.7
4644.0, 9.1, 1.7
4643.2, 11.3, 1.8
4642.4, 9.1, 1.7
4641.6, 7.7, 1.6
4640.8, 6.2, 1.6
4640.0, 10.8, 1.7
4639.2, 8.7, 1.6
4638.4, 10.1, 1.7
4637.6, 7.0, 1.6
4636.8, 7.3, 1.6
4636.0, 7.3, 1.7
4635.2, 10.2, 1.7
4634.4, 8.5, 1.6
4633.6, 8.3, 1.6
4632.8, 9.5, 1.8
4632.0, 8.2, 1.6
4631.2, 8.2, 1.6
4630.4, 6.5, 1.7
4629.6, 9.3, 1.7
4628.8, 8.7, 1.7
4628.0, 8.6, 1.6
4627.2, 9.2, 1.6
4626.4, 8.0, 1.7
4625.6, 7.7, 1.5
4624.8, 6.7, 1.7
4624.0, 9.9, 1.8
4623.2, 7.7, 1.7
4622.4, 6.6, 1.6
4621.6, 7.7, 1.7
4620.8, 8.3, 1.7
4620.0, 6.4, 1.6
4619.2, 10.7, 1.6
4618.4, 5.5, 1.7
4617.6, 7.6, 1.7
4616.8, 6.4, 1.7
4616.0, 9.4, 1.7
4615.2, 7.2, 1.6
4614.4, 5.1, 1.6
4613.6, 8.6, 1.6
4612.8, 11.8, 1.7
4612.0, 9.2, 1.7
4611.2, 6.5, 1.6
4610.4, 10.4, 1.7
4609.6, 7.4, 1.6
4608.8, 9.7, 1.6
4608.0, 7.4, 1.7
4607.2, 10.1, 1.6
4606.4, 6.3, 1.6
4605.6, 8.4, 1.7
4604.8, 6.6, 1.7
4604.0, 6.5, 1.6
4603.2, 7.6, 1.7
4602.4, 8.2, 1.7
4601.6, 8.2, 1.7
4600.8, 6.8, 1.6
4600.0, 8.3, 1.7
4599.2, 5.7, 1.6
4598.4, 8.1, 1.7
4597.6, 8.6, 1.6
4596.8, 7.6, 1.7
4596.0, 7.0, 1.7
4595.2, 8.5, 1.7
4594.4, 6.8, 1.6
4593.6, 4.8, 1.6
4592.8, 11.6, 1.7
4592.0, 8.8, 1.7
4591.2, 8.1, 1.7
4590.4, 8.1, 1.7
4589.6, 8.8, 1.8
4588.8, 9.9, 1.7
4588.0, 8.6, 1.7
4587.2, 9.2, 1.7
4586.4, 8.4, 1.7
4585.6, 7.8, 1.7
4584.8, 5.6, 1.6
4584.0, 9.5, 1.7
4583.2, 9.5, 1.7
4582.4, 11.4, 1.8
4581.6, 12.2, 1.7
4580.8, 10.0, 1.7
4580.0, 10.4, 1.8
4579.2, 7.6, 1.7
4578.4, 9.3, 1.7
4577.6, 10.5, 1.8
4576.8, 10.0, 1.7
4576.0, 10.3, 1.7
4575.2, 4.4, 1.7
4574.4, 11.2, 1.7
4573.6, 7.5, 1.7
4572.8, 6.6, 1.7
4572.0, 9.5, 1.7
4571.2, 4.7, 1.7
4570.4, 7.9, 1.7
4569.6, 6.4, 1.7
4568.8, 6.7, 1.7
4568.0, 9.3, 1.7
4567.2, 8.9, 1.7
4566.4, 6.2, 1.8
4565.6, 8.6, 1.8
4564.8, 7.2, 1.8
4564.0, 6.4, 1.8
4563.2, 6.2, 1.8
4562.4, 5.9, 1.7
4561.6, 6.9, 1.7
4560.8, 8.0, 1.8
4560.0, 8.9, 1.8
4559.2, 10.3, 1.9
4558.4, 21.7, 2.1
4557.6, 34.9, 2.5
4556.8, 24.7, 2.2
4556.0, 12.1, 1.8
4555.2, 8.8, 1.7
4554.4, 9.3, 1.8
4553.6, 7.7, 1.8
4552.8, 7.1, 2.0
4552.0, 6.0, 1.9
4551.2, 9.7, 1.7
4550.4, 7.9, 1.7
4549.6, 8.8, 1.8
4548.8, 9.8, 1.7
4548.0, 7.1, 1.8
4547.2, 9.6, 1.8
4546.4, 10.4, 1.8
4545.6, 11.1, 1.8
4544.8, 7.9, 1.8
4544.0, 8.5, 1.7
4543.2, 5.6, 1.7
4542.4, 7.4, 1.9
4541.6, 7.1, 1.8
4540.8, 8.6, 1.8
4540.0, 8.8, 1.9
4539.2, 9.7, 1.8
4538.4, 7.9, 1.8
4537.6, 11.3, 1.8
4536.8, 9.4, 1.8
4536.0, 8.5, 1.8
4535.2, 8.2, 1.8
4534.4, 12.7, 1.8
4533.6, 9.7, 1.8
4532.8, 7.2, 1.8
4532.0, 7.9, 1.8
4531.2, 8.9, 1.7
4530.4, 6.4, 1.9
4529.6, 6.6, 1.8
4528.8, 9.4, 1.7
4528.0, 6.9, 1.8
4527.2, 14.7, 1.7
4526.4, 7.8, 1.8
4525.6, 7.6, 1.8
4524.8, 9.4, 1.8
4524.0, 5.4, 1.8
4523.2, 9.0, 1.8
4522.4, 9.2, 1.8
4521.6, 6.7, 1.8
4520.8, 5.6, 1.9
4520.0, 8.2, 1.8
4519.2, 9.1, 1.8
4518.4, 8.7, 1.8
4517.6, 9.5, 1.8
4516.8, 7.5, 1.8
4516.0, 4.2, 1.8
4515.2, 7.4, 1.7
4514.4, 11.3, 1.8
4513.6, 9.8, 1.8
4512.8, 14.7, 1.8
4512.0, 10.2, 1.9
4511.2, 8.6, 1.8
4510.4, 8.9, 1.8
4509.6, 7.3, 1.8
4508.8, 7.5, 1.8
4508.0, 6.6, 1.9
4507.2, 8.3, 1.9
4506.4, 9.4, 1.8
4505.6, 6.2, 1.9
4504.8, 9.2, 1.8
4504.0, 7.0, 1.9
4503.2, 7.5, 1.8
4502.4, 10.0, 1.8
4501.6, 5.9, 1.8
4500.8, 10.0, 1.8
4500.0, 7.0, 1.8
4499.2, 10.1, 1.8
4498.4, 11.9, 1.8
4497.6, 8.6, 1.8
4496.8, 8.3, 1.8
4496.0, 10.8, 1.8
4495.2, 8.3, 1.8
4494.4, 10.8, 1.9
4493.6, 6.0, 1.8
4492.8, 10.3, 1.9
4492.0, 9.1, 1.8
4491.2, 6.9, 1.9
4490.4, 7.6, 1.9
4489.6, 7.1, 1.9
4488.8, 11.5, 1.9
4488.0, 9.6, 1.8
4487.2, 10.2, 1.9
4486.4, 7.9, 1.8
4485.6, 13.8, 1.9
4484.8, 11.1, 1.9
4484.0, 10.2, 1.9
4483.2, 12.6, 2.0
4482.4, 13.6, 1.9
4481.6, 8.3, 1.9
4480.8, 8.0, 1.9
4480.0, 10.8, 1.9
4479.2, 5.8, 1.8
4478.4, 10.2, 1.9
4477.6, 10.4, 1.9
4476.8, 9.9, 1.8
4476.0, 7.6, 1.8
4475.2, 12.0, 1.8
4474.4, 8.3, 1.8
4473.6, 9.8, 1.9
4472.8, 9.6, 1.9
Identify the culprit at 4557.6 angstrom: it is H-gamma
